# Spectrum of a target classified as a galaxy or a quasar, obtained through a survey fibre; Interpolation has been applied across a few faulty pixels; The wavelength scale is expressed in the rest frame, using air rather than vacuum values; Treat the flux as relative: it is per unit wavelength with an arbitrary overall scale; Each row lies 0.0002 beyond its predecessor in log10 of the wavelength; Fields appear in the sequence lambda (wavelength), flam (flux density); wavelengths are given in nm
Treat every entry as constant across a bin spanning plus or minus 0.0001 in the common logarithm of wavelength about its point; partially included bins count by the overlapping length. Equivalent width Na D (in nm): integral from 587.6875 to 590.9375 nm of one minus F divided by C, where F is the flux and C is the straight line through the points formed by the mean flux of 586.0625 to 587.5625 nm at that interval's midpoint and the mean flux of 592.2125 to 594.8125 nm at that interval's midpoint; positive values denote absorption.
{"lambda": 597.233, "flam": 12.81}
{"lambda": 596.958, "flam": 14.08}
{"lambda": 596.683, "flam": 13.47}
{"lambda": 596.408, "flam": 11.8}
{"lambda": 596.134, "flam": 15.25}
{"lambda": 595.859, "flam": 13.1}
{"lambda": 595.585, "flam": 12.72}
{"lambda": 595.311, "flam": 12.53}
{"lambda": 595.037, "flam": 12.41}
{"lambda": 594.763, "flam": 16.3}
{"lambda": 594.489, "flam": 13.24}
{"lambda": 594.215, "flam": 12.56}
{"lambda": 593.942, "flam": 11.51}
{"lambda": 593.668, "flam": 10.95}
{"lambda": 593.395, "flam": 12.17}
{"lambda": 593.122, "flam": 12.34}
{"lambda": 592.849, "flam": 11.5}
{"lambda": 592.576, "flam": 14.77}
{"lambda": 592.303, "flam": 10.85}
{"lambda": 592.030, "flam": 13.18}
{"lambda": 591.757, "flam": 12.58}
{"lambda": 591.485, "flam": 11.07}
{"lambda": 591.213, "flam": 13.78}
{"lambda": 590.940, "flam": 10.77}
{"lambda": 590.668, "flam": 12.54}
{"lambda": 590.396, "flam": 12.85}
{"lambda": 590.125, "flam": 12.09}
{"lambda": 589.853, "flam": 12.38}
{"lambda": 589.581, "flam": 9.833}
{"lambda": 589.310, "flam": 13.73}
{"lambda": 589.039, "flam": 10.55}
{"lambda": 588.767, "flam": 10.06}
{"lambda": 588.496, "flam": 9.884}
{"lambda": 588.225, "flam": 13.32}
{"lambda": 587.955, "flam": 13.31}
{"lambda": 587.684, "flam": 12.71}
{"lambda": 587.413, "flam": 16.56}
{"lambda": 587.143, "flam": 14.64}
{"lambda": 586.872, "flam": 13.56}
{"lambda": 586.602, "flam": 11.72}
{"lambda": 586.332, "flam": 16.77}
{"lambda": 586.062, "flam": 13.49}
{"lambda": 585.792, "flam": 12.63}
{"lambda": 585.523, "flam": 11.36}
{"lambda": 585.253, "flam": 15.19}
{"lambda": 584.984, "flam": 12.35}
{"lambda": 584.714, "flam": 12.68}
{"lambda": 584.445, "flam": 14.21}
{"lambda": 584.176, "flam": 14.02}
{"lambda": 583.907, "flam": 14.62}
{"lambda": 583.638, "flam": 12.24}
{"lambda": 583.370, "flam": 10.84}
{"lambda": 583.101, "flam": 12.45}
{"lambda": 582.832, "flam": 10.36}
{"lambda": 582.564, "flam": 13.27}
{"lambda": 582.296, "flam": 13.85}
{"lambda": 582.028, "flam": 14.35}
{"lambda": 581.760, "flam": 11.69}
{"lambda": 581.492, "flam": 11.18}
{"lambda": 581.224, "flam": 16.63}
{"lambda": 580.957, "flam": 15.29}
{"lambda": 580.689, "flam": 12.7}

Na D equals 0.45 nm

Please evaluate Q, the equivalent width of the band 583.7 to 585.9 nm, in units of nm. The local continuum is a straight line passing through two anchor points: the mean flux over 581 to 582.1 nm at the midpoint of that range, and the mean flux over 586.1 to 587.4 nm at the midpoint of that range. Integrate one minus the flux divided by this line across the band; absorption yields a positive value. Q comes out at 0.11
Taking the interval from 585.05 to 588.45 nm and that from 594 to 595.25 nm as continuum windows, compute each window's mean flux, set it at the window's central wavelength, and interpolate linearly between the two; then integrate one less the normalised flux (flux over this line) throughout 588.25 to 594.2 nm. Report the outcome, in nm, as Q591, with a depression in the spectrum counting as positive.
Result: 0.71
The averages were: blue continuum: 13.6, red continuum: 13.4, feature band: 11.9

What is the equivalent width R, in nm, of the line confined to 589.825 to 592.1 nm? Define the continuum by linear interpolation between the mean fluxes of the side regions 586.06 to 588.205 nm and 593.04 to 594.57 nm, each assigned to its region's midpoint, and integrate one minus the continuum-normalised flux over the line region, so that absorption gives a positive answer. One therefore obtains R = 0.11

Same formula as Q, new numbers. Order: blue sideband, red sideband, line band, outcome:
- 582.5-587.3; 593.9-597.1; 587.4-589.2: 0.153 nm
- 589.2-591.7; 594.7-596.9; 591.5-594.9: 0.043 nm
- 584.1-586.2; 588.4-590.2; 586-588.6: -0.308 nm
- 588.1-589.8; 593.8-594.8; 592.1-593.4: 0.019 nm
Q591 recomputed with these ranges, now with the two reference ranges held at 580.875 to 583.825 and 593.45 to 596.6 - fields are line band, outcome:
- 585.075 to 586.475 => -0.099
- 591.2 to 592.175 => 0.033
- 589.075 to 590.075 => 0.083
